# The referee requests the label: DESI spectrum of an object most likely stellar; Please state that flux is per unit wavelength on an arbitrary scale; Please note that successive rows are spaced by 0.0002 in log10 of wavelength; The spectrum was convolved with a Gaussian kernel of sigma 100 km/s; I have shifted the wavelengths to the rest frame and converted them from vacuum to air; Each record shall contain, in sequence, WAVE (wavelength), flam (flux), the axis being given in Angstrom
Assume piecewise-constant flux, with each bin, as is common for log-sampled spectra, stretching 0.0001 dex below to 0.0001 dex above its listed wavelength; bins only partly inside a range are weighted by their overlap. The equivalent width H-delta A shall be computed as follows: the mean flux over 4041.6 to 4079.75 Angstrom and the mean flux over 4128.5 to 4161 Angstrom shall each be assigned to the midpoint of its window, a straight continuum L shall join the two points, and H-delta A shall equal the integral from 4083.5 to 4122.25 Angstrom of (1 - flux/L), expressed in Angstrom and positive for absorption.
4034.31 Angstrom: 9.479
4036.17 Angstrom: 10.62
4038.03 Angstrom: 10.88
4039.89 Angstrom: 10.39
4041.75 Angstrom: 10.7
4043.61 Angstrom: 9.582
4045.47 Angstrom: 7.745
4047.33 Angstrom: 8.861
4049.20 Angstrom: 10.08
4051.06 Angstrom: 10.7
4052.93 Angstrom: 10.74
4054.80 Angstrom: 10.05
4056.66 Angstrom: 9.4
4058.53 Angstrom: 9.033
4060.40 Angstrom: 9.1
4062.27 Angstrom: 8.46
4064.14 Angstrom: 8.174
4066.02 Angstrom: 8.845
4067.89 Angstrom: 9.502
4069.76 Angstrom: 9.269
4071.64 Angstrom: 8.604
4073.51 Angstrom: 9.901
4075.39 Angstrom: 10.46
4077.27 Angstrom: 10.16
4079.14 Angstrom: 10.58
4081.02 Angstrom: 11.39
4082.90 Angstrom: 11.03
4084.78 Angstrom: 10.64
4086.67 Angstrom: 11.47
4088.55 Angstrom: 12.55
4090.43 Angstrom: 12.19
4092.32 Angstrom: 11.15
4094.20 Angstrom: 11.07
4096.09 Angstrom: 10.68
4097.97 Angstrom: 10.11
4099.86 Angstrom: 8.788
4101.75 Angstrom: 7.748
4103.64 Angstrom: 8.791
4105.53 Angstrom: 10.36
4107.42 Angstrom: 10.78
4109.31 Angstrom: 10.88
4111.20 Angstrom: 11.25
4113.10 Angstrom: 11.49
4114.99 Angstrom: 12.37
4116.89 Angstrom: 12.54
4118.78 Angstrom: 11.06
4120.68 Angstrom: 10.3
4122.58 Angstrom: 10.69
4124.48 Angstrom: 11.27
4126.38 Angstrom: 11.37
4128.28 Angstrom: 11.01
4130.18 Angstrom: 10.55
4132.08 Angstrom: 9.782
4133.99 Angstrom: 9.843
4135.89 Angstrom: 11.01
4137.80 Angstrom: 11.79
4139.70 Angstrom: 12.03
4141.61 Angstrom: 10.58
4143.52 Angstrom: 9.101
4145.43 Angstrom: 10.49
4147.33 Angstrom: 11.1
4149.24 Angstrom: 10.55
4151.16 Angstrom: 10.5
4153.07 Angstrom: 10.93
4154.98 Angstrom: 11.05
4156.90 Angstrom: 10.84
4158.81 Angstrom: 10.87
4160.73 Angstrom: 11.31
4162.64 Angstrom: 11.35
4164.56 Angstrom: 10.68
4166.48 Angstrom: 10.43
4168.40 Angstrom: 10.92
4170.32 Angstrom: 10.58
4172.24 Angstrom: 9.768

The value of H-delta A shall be -2.7 Angstrom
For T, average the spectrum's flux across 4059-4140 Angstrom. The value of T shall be 10.5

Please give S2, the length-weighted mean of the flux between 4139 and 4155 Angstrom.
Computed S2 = 10.7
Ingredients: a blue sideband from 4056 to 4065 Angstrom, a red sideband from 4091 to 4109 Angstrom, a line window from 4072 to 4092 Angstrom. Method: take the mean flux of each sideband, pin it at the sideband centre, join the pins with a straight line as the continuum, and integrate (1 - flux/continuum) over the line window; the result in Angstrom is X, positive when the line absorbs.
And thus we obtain -3.1 Angstrom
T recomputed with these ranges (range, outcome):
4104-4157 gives 10.9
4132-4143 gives 10.8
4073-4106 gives 10.5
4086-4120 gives 10.8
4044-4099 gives 10.1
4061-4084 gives 9.7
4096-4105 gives 9.14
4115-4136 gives 10.9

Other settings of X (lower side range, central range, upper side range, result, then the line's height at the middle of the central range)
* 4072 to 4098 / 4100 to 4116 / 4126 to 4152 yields 0.65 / 10.8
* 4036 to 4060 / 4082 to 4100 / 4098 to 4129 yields -1.19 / 10.4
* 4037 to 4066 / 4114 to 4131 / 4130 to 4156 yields -1.35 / 10.4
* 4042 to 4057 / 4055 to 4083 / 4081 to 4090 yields 2.90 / 10.7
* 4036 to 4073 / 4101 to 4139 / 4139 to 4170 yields -1.55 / 10.3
